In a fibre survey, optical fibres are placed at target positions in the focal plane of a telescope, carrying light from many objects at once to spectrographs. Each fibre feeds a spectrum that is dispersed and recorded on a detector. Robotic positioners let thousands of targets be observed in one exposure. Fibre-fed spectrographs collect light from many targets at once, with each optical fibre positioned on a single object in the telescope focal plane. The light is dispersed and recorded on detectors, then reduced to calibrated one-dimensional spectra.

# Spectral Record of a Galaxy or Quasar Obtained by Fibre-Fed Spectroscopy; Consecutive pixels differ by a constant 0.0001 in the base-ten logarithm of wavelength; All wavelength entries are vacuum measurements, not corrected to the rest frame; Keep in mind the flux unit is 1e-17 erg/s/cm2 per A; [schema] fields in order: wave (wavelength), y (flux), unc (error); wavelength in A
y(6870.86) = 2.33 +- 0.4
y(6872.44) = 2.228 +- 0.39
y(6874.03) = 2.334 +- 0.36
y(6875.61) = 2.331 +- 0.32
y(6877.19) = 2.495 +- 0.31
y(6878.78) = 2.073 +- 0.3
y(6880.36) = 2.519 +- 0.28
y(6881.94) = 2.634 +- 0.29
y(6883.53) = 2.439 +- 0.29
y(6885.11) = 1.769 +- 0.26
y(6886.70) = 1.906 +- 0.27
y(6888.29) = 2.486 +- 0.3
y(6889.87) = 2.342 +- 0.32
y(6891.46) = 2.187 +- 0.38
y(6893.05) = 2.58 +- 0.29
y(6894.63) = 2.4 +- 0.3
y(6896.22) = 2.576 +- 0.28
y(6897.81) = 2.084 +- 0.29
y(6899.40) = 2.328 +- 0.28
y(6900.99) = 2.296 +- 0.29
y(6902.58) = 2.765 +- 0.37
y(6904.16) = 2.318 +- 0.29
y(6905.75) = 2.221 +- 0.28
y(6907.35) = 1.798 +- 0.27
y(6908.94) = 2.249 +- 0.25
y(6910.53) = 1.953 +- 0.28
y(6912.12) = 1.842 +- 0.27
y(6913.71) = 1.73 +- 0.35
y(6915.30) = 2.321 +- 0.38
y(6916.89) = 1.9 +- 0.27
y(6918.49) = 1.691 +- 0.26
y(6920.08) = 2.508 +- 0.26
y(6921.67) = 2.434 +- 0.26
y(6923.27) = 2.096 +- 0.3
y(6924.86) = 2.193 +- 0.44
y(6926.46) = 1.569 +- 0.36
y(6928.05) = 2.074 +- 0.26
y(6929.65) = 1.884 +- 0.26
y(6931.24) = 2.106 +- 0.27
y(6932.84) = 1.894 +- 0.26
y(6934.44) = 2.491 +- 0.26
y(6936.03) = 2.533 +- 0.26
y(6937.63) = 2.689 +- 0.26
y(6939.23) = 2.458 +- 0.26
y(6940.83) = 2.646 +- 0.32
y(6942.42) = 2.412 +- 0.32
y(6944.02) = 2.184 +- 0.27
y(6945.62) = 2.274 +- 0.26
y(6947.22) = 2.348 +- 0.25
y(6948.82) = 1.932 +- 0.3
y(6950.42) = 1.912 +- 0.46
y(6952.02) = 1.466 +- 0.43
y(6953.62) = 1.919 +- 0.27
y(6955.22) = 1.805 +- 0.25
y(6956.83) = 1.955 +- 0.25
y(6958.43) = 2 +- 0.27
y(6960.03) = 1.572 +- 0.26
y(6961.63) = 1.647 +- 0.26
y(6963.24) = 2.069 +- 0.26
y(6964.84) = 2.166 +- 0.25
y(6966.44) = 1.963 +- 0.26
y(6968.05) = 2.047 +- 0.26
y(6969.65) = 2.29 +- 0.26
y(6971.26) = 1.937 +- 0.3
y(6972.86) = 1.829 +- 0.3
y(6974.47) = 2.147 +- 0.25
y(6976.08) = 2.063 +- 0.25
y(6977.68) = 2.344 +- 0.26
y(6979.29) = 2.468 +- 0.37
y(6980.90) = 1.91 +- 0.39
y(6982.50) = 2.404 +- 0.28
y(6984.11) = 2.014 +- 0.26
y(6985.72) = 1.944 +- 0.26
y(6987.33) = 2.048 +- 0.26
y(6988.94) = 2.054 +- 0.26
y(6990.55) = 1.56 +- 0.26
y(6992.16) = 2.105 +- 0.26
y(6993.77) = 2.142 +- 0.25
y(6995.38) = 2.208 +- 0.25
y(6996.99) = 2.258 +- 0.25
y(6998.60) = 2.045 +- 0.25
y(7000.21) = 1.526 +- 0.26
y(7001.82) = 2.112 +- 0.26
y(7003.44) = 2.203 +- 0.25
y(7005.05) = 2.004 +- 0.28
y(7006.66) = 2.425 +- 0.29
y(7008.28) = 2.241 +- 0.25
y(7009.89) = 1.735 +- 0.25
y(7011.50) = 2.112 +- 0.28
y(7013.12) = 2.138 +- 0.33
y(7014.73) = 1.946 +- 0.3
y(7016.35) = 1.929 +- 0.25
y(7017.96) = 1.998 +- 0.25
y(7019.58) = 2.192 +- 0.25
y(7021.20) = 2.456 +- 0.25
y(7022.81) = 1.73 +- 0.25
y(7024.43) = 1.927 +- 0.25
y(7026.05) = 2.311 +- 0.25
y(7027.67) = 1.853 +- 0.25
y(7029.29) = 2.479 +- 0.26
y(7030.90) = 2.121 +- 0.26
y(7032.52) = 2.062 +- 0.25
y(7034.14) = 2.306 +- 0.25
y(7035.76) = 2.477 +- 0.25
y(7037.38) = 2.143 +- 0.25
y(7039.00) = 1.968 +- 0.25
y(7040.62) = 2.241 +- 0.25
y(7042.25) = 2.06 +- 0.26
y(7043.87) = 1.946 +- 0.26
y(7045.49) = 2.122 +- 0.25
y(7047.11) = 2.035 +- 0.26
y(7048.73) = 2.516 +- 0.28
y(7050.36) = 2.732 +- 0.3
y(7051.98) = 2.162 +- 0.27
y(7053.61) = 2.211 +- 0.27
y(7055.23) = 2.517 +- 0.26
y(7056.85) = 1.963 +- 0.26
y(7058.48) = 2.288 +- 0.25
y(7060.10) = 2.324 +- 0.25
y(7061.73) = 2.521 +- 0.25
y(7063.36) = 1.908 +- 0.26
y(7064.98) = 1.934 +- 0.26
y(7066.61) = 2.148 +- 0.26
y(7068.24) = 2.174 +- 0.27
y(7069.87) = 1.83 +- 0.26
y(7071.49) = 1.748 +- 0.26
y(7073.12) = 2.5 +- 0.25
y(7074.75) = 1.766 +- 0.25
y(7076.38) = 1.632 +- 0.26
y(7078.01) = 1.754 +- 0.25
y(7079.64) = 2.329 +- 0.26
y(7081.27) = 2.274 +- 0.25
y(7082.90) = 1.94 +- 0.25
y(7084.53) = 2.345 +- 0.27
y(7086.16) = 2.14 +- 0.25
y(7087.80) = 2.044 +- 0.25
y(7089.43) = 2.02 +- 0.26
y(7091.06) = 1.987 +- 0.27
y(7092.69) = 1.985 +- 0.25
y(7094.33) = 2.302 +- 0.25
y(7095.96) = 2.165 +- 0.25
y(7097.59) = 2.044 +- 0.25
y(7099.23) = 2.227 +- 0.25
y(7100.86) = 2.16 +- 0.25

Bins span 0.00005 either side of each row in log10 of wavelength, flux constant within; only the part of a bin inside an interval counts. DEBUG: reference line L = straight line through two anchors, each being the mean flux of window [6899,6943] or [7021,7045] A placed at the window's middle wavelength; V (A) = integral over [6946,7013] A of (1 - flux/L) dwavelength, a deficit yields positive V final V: 4.1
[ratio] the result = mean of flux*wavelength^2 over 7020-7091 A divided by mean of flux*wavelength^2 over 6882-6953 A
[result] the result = 1.01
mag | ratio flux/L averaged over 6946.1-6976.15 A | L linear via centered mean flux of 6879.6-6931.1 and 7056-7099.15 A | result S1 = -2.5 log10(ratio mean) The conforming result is 0.11 mag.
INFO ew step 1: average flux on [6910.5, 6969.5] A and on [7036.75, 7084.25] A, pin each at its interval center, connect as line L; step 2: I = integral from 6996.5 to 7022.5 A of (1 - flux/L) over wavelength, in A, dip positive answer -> 0.4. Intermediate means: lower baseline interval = 2.08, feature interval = 2.07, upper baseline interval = 2.13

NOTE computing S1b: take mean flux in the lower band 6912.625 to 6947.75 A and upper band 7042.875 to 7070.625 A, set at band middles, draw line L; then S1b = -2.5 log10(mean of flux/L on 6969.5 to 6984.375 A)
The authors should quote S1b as 0.03 mag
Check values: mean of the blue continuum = 2.2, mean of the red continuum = 2.2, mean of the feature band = 2.14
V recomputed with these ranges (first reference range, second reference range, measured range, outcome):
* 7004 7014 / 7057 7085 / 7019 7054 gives -1.5 A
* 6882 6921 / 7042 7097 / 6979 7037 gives 1.7 A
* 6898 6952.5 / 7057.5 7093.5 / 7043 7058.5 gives -1.2 A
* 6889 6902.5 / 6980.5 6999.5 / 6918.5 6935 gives 1.2 A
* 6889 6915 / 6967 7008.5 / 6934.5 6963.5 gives 0.6 A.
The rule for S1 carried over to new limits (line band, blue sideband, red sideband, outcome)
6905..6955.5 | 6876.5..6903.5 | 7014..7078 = 0.09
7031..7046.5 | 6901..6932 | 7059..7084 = -0.04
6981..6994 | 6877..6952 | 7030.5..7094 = 0.08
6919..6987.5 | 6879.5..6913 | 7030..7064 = 0.07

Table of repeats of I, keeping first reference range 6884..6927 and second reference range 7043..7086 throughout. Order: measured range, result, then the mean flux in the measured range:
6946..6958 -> 1.3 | 1.92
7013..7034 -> 0.5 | 2.09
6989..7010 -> 1.0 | 2.05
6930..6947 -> -1.5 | 2.36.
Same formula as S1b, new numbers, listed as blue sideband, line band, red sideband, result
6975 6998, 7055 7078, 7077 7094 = 0.01 mag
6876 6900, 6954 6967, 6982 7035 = 0.15 mag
